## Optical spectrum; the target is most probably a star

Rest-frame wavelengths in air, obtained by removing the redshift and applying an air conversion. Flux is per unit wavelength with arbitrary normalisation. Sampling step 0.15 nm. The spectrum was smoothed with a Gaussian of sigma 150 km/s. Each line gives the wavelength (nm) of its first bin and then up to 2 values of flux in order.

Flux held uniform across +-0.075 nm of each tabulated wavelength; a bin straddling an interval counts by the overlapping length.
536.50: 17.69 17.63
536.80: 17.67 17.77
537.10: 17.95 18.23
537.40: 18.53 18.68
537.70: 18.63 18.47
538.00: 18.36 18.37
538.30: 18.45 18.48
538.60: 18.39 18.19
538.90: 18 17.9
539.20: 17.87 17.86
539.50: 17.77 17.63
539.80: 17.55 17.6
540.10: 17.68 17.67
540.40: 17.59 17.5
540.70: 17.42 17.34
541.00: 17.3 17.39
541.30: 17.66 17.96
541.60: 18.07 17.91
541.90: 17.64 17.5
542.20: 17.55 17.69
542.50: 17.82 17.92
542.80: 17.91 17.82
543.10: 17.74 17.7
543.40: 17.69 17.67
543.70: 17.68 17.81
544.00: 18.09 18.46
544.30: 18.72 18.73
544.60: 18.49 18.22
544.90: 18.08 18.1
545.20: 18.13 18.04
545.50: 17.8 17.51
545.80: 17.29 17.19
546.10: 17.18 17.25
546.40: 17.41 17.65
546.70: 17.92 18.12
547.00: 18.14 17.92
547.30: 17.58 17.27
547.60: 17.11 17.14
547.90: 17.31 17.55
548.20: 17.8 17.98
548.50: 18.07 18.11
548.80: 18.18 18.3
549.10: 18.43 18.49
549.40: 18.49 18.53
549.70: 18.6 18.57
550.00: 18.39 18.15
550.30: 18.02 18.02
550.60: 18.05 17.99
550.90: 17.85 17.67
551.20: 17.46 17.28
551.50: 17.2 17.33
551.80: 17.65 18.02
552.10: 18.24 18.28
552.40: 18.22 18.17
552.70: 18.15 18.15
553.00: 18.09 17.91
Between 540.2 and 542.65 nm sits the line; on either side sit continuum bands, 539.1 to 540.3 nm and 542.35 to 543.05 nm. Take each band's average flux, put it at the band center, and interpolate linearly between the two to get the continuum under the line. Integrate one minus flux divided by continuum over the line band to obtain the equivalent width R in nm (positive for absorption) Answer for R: 0.02 nm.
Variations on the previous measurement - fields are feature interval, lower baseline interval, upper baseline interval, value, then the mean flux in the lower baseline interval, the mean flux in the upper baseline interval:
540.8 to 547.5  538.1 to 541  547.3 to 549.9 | 0.04 nm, 17.8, 18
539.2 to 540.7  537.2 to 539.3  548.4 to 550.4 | 0.05 nm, 18.3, 18.3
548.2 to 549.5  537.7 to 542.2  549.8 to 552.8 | -0.02 nm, 17.9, 17.9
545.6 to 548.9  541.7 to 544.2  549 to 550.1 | 0.11 nm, 17.8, 18.5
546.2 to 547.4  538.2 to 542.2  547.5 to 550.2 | 0.02 nm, 17.8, 18.1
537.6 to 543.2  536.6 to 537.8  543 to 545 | 0.08 nm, 18.2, 18.1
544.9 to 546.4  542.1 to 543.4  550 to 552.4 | 0.01 nm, 17.8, 17.8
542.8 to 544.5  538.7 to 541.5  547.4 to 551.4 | -0.02 nm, 17.7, 18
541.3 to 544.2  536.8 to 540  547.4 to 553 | 0.04 nm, 18.1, 18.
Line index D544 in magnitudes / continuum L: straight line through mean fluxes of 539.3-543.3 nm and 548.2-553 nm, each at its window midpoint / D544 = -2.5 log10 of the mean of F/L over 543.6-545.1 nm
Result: -0.03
